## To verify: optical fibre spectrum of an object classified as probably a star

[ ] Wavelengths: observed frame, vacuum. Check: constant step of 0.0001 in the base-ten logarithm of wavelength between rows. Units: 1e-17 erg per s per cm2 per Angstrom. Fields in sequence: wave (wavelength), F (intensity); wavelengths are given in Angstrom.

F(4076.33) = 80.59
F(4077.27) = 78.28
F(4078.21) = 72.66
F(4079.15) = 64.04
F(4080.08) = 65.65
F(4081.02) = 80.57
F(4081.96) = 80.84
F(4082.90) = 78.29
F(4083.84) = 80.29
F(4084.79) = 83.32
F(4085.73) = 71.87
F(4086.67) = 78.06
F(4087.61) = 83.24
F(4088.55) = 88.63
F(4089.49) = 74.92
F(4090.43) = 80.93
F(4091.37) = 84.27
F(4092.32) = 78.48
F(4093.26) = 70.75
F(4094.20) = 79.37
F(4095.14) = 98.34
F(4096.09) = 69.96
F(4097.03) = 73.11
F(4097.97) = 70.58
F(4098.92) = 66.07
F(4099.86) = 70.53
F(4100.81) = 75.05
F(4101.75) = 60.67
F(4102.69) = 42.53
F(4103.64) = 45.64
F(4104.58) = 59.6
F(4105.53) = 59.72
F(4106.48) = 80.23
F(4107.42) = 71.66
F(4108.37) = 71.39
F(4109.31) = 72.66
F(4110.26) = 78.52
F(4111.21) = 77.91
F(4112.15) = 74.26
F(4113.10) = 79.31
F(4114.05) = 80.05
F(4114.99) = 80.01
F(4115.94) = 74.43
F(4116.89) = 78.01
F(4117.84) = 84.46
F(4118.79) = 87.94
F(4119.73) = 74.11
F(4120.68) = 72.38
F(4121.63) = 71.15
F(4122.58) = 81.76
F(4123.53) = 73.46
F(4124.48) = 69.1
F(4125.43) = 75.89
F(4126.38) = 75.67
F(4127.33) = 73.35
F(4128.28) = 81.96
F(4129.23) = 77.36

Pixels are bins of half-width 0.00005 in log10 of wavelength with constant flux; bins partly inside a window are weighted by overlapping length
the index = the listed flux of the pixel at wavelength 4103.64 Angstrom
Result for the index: 45.64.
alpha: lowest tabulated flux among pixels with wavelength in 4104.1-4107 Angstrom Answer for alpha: 59.6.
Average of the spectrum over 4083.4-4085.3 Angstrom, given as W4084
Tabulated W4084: 81.2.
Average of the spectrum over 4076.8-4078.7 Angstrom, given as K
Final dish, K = 75.3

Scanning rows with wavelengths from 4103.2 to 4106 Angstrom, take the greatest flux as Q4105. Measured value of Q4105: 59.72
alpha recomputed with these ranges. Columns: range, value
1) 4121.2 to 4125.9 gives 69.1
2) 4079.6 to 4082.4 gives 65.65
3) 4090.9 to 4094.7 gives 70.75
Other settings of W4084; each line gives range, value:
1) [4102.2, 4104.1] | 44.3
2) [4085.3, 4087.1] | 75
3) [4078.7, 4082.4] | 72.9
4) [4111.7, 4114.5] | 77.7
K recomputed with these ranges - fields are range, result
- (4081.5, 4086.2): 78.8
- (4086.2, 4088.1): 80.9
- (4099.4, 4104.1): 58.9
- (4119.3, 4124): 74.5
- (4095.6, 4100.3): 70.1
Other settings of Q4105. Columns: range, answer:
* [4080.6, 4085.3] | 83.32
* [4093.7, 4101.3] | 98.34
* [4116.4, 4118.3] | 84.46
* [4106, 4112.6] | 80.23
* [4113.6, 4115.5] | 80.05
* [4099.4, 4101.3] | 75.05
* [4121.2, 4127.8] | 81.76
